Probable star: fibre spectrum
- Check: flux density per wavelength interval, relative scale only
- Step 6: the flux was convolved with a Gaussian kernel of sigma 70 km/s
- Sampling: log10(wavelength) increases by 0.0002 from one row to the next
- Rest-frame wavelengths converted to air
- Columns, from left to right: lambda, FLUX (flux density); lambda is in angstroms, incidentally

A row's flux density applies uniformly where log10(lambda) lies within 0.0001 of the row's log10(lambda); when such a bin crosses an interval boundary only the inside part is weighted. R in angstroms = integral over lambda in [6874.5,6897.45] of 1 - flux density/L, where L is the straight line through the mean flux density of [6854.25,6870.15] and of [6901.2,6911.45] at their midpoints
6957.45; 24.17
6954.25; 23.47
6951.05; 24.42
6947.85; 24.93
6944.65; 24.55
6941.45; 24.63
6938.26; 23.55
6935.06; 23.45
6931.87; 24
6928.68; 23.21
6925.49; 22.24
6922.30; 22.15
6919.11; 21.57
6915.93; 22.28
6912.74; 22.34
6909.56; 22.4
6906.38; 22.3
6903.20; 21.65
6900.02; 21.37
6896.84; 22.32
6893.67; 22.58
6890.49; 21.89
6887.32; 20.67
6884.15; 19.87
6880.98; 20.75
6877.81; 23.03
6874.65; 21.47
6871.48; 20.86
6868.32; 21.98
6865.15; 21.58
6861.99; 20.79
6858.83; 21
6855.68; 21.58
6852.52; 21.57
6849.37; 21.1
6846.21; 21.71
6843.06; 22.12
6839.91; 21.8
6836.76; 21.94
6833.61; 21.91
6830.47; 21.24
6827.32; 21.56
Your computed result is 0.23 angstroms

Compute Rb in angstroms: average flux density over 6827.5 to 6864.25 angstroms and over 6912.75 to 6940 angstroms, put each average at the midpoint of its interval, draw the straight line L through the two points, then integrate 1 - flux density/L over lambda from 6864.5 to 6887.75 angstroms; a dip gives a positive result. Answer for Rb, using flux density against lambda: 0.75 angstroms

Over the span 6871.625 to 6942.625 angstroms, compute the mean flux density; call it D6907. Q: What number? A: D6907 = 22.2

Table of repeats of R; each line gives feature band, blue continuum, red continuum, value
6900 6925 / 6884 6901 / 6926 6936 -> 0.53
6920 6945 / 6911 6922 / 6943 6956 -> -0.20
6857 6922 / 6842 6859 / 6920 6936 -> 1.74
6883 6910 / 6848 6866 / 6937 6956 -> 1.11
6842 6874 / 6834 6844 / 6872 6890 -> 0.26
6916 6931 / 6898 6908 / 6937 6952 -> 0.47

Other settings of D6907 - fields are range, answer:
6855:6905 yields 21.5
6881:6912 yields 21.6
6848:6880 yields 21.5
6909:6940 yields 22.7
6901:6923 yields 22.1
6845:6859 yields 21.4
